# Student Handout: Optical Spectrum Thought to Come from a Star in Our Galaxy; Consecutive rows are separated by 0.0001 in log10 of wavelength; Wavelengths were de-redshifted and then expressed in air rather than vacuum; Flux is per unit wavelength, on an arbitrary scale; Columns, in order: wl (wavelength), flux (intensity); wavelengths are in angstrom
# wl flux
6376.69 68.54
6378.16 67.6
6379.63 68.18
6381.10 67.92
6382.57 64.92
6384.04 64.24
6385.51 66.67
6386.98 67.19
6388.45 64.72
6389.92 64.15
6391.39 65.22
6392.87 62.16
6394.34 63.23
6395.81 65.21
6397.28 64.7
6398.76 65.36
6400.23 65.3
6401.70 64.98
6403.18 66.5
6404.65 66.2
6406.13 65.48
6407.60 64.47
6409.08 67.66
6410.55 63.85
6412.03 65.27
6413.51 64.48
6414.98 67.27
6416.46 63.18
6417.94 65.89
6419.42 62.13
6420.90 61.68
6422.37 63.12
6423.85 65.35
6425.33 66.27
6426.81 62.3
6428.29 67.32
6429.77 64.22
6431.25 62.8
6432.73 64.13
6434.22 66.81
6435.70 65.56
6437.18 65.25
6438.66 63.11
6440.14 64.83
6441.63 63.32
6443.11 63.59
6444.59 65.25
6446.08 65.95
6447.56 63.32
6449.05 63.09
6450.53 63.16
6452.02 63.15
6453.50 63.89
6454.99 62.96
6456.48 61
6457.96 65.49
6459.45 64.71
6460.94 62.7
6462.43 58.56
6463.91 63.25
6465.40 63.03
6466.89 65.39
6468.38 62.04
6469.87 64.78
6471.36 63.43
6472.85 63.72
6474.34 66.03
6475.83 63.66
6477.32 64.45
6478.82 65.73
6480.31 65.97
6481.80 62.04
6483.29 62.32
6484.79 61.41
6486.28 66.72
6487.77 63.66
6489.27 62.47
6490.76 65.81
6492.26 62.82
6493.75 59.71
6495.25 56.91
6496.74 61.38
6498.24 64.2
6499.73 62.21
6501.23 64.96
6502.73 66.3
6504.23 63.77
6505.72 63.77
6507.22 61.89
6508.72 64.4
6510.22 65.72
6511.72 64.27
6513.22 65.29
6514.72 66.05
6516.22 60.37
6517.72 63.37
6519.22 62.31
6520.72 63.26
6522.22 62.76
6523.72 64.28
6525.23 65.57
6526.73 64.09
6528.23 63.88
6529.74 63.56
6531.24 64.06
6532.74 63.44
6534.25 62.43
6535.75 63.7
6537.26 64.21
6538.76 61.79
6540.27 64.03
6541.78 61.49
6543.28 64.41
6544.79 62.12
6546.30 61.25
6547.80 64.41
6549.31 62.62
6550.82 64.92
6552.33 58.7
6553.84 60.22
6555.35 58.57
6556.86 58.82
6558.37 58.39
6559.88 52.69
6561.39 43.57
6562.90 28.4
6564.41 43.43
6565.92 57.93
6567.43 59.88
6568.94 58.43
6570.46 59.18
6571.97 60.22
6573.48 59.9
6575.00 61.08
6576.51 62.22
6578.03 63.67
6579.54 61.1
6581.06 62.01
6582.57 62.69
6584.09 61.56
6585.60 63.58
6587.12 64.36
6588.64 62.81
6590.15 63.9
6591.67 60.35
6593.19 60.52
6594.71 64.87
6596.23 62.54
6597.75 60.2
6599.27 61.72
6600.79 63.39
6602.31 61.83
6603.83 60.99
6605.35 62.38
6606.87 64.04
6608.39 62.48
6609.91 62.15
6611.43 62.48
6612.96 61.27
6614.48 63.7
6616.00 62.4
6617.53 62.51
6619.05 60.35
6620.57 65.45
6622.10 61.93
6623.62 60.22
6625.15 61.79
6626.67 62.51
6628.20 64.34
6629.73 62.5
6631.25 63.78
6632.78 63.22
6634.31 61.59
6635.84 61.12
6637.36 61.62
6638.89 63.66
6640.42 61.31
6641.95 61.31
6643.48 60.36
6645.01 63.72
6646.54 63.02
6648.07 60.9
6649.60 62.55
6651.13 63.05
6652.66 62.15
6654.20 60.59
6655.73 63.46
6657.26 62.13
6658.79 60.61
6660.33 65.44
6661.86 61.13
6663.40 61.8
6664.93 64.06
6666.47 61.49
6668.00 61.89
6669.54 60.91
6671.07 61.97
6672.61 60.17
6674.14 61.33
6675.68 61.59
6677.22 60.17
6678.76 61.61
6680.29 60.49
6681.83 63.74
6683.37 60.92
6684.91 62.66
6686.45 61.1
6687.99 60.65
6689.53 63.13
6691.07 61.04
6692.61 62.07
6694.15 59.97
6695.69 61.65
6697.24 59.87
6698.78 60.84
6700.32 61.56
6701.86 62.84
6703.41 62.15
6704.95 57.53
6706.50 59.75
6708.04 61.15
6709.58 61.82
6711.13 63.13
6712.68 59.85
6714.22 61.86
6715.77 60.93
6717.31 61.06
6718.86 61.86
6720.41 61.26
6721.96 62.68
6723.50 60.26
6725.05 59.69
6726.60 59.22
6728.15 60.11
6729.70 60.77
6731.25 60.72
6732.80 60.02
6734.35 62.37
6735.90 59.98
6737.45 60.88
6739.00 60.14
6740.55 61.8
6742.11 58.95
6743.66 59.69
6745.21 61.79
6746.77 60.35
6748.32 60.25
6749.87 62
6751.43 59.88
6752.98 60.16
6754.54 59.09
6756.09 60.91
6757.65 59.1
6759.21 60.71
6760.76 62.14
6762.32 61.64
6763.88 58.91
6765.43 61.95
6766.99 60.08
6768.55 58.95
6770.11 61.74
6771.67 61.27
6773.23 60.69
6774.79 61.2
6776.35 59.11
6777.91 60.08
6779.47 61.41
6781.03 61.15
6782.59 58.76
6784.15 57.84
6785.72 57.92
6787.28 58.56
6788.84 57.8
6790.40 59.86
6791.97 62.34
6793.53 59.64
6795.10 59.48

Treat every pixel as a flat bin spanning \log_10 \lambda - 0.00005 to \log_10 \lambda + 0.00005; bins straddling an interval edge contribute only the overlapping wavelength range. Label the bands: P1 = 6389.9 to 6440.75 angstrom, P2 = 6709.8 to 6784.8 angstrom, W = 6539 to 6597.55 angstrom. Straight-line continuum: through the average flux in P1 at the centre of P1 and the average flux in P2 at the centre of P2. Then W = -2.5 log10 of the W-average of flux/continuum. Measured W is 0.059 mag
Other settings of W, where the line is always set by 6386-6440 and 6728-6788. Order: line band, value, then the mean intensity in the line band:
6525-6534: -0.01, 63.9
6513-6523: 0.00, 63.3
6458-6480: 0.01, 63.8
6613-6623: -0.01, 62.6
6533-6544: 0.00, 63.1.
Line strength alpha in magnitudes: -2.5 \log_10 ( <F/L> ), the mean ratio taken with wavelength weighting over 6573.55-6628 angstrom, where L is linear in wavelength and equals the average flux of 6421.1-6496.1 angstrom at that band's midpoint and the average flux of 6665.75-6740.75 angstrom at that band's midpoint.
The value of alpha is 0.00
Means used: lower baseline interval 63.7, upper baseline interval 61.1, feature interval 62.3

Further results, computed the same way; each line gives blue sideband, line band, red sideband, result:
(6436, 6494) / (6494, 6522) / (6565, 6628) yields 0.00 mag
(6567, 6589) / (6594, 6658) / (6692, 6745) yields -0.02 mag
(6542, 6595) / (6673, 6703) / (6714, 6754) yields -0.02 mag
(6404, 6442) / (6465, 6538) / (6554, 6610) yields -0.03 mag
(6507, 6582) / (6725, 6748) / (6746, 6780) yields 0.00 mag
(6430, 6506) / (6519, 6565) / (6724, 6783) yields 0.05 mag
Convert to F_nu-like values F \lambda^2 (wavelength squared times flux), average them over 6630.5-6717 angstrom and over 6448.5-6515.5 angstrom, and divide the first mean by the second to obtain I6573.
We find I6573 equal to 1.03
